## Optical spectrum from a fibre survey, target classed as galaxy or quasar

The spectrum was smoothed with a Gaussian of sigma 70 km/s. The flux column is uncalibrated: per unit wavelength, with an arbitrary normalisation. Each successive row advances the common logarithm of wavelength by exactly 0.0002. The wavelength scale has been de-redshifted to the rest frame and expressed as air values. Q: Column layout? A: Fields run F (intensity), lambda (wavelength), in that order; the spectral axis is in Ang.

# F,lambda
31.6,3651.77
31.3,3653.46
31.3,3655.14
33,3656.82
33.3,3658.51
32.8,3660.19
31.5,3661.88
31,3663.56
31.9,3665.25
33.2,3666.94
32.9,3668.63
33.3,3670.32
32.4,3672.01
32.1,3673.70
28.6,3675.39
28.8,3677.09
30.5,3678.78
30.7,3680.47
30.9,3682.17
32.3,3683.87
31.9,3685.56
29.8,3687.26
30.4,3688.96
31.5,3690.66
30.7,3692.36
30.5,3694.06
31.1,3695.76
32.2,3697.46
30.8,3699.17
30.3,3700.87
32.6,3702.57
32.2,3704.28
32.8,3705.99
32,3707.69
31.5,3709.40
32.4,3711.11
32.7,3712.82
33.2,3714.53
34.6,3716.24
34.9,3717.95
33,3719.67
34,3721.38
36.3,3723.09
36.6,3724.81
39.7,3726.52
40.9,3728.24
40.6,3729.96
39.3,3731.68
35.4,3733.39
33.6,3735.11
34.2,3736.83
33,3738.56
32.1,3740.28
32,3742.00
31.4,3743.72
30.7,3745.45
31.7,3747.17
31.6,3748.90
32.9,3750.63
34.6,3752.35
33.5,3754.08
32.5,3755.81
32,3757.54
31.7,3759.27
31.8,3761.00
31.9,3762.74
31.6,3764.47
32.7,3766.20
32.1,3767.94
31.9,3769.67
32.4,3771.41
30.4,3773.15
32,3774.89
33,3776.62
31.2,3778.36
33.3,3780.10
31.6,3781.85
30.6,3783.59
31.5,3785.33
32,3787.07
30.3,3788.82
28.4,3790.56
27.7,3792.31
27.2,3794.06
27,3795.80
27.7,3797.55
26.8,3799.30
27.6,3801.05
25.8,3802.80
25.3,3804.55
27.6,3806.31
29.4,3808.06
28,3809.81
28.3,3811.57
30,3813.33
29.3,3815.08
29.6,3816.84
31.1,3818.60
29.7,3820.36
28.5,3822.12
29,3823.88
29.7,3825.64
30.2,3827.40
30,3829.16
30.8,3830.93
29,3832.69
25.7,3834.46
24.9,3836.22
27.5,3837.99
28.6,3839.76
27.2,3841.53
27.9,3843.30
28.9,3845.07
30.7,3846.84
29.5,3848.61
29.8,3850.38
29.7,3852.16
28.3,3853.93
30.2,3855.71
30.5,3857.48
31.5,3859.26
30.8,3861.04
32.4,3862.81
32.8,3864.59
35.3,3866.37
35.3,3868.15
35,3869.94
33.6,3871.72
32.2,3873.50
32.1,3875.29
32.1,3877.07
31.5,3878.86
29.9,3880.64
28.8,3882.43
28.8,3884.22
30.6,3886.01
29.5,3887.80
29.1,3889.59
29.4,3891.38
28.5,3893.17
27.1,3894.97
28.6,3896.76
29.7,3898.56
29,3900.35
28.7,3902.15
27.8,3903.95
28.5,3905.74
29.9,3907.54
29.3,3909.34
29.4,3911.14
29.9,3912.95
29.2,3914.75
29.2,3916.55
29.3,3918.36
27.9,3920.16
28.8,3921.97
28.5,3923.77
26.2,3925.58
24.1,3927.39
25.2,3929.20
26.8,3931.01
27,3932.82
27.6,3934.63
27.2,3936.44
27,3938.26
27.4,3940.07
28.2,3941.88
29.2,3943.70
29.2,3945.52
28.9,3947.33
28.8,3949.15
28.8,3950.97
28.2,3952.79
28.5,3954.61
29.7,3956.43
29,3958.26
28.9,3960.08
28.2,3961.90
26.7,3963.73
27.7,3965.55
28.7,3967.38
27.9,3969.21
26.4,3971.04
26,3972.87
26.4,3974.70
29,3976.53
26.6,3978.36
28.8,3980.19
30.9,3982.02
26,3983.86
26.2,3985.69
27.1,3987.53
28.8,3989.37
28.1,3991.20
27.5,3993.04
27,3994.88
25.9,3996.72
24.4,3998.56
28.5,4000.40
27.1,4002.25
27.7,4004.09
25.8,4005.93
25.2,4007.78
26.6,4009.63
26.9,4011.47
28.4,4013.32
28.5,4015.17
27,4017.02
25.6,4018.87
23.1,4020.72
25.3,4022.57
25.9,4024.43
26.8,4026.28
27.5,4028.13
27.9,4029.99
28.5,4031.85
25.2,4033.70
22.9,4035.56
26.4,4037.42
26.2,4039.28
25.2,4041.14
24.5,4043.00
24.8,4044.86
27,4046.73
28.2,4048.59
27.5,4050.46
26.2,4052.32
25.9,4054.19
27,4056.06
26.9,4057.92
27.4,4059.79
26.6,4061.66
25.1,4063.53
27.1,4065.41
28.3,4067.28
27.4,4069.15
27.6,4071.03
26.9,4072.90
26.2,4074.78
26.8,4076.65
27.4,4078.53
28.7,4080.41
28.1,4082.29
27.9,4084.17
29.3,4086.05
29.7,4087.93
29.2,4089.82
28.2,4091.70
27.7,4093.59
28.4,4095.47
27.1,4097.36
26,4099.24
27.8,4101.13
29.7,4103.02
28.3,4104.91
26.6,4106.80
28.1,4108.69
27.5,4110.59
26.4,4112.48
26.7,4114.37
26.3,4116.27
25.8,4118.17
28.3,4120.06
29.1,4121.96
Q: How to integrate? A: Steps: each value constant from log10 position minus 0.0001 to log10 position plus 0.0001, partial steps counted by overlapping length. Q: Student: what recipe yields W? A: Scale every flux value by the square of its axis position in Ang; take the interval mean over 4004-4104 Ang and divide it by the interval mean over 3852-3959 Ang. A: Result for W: 1.0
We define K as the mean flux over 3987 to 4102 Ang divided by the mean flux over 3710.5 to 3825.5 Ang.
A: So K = 0.8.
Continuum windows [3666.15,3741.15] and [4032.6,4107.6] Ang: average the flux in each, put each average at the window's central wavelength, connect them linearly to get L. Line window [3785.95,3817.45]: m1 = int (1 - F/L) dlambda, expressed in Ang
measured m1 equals 3.2 Ang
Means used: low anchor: 33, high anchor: 27.1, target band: 28.2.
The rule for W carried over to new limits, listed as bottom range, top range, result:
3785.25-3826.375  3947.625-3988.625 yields 1.06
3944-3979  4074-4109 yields 1.06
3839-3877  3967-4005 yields 0.94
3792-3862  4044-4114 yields 1.09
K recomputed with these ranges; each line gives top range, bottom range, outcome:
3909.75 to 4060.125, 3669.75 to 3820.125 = 0.86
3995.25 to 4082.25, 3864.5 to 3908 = 0.87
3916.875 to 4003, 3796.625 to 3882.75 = 0.93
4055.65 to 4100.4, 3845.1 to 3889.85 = 0.88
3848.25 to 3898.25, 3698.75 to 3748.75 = 0.91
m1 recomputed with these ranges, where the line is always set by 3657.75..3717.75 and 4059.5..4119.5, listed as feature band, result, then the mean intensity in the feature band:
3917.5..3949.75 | 1.7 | 27.6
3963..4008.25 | 2.2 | 27.2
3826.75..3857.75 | 1.3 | 28.8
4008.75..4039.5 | 2.0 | 26.4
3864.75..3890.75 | -1.7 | 31.7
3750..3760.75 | -0.6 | 32.8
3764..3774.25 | -0.3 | 31.9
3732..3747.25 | -0.9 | 33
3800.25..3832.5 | 1.6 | 28.9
